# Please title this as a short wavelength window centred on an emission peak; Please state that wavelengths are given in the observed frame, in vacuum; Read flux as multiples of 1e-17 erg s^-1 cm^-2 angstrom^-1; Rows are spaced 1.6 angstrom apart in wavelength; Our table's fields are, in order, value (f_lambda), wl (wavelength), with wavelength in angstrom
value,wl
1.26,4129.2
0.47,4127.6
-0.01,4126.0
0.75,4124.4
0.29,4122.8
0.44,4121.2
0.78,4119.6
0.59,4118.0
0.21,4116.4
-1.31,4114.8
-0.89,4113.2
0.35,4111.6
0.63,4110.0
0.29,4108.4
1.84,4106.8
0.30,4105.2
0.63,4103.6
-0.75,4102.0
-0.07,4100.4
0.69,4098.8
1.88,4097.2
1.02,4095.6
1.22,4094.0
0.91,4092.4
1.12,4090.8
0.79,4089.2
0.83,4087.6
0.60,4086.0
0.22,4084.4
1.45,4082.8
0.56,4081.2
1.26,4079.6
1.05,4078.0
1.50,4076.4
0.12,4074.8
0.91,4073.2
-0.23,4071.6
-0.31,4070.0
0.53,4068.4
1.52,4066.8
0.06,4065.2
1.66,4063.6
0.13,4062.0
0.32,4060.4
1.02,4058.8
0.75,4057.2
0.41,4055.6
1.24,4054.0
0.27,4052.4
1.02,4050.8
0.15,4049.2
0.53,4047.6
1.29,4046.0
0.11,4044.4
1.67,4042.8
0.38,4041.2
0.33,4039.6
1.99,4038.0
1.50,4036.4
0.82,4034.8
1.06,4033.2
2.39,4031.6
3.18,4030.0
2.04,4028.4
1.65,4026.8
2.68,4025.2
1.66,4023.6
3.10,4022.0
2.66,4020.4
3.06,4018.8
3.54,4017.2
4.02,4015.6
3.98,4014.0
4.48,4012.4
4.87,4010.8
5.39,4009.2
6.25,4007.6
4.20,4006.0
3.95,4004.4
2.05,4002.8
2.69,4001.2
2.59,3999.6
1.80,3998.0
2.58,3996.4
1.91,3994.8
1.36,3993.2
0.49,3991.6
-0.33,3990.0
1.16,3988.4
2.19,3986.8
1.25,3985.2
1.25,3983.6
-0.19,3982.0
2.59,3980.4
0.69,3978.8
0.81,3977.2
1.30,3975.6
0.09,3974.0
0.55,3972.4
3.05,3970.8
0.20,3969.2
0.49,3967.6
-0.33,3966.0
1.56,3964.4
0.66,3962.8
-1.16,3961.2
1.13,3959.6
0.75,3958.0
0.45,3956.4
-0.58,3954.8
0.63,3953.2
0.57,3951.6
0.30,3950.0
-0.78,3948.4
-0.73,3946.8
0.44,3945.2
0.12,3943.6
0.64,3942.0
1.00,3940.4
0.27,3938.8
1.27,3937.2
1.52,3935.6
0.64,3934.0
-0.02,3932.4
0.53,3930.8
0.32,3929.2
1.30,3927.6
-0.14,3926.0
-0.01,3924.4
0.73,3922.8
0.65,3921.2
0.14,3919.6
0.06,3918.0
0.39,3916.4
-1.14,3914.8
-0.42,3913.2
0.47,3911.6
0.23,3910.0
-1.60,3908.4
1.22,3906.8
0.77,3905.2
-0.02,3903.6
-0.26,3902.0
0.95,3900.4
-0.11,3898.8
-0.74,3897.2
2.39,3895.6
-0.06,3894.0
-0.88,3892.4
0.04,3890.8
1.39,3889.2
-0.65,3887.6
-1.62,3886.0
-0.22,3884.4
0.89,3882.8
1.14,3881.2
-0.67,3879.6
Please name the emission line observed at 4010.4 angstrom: Lyman alpha 1216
